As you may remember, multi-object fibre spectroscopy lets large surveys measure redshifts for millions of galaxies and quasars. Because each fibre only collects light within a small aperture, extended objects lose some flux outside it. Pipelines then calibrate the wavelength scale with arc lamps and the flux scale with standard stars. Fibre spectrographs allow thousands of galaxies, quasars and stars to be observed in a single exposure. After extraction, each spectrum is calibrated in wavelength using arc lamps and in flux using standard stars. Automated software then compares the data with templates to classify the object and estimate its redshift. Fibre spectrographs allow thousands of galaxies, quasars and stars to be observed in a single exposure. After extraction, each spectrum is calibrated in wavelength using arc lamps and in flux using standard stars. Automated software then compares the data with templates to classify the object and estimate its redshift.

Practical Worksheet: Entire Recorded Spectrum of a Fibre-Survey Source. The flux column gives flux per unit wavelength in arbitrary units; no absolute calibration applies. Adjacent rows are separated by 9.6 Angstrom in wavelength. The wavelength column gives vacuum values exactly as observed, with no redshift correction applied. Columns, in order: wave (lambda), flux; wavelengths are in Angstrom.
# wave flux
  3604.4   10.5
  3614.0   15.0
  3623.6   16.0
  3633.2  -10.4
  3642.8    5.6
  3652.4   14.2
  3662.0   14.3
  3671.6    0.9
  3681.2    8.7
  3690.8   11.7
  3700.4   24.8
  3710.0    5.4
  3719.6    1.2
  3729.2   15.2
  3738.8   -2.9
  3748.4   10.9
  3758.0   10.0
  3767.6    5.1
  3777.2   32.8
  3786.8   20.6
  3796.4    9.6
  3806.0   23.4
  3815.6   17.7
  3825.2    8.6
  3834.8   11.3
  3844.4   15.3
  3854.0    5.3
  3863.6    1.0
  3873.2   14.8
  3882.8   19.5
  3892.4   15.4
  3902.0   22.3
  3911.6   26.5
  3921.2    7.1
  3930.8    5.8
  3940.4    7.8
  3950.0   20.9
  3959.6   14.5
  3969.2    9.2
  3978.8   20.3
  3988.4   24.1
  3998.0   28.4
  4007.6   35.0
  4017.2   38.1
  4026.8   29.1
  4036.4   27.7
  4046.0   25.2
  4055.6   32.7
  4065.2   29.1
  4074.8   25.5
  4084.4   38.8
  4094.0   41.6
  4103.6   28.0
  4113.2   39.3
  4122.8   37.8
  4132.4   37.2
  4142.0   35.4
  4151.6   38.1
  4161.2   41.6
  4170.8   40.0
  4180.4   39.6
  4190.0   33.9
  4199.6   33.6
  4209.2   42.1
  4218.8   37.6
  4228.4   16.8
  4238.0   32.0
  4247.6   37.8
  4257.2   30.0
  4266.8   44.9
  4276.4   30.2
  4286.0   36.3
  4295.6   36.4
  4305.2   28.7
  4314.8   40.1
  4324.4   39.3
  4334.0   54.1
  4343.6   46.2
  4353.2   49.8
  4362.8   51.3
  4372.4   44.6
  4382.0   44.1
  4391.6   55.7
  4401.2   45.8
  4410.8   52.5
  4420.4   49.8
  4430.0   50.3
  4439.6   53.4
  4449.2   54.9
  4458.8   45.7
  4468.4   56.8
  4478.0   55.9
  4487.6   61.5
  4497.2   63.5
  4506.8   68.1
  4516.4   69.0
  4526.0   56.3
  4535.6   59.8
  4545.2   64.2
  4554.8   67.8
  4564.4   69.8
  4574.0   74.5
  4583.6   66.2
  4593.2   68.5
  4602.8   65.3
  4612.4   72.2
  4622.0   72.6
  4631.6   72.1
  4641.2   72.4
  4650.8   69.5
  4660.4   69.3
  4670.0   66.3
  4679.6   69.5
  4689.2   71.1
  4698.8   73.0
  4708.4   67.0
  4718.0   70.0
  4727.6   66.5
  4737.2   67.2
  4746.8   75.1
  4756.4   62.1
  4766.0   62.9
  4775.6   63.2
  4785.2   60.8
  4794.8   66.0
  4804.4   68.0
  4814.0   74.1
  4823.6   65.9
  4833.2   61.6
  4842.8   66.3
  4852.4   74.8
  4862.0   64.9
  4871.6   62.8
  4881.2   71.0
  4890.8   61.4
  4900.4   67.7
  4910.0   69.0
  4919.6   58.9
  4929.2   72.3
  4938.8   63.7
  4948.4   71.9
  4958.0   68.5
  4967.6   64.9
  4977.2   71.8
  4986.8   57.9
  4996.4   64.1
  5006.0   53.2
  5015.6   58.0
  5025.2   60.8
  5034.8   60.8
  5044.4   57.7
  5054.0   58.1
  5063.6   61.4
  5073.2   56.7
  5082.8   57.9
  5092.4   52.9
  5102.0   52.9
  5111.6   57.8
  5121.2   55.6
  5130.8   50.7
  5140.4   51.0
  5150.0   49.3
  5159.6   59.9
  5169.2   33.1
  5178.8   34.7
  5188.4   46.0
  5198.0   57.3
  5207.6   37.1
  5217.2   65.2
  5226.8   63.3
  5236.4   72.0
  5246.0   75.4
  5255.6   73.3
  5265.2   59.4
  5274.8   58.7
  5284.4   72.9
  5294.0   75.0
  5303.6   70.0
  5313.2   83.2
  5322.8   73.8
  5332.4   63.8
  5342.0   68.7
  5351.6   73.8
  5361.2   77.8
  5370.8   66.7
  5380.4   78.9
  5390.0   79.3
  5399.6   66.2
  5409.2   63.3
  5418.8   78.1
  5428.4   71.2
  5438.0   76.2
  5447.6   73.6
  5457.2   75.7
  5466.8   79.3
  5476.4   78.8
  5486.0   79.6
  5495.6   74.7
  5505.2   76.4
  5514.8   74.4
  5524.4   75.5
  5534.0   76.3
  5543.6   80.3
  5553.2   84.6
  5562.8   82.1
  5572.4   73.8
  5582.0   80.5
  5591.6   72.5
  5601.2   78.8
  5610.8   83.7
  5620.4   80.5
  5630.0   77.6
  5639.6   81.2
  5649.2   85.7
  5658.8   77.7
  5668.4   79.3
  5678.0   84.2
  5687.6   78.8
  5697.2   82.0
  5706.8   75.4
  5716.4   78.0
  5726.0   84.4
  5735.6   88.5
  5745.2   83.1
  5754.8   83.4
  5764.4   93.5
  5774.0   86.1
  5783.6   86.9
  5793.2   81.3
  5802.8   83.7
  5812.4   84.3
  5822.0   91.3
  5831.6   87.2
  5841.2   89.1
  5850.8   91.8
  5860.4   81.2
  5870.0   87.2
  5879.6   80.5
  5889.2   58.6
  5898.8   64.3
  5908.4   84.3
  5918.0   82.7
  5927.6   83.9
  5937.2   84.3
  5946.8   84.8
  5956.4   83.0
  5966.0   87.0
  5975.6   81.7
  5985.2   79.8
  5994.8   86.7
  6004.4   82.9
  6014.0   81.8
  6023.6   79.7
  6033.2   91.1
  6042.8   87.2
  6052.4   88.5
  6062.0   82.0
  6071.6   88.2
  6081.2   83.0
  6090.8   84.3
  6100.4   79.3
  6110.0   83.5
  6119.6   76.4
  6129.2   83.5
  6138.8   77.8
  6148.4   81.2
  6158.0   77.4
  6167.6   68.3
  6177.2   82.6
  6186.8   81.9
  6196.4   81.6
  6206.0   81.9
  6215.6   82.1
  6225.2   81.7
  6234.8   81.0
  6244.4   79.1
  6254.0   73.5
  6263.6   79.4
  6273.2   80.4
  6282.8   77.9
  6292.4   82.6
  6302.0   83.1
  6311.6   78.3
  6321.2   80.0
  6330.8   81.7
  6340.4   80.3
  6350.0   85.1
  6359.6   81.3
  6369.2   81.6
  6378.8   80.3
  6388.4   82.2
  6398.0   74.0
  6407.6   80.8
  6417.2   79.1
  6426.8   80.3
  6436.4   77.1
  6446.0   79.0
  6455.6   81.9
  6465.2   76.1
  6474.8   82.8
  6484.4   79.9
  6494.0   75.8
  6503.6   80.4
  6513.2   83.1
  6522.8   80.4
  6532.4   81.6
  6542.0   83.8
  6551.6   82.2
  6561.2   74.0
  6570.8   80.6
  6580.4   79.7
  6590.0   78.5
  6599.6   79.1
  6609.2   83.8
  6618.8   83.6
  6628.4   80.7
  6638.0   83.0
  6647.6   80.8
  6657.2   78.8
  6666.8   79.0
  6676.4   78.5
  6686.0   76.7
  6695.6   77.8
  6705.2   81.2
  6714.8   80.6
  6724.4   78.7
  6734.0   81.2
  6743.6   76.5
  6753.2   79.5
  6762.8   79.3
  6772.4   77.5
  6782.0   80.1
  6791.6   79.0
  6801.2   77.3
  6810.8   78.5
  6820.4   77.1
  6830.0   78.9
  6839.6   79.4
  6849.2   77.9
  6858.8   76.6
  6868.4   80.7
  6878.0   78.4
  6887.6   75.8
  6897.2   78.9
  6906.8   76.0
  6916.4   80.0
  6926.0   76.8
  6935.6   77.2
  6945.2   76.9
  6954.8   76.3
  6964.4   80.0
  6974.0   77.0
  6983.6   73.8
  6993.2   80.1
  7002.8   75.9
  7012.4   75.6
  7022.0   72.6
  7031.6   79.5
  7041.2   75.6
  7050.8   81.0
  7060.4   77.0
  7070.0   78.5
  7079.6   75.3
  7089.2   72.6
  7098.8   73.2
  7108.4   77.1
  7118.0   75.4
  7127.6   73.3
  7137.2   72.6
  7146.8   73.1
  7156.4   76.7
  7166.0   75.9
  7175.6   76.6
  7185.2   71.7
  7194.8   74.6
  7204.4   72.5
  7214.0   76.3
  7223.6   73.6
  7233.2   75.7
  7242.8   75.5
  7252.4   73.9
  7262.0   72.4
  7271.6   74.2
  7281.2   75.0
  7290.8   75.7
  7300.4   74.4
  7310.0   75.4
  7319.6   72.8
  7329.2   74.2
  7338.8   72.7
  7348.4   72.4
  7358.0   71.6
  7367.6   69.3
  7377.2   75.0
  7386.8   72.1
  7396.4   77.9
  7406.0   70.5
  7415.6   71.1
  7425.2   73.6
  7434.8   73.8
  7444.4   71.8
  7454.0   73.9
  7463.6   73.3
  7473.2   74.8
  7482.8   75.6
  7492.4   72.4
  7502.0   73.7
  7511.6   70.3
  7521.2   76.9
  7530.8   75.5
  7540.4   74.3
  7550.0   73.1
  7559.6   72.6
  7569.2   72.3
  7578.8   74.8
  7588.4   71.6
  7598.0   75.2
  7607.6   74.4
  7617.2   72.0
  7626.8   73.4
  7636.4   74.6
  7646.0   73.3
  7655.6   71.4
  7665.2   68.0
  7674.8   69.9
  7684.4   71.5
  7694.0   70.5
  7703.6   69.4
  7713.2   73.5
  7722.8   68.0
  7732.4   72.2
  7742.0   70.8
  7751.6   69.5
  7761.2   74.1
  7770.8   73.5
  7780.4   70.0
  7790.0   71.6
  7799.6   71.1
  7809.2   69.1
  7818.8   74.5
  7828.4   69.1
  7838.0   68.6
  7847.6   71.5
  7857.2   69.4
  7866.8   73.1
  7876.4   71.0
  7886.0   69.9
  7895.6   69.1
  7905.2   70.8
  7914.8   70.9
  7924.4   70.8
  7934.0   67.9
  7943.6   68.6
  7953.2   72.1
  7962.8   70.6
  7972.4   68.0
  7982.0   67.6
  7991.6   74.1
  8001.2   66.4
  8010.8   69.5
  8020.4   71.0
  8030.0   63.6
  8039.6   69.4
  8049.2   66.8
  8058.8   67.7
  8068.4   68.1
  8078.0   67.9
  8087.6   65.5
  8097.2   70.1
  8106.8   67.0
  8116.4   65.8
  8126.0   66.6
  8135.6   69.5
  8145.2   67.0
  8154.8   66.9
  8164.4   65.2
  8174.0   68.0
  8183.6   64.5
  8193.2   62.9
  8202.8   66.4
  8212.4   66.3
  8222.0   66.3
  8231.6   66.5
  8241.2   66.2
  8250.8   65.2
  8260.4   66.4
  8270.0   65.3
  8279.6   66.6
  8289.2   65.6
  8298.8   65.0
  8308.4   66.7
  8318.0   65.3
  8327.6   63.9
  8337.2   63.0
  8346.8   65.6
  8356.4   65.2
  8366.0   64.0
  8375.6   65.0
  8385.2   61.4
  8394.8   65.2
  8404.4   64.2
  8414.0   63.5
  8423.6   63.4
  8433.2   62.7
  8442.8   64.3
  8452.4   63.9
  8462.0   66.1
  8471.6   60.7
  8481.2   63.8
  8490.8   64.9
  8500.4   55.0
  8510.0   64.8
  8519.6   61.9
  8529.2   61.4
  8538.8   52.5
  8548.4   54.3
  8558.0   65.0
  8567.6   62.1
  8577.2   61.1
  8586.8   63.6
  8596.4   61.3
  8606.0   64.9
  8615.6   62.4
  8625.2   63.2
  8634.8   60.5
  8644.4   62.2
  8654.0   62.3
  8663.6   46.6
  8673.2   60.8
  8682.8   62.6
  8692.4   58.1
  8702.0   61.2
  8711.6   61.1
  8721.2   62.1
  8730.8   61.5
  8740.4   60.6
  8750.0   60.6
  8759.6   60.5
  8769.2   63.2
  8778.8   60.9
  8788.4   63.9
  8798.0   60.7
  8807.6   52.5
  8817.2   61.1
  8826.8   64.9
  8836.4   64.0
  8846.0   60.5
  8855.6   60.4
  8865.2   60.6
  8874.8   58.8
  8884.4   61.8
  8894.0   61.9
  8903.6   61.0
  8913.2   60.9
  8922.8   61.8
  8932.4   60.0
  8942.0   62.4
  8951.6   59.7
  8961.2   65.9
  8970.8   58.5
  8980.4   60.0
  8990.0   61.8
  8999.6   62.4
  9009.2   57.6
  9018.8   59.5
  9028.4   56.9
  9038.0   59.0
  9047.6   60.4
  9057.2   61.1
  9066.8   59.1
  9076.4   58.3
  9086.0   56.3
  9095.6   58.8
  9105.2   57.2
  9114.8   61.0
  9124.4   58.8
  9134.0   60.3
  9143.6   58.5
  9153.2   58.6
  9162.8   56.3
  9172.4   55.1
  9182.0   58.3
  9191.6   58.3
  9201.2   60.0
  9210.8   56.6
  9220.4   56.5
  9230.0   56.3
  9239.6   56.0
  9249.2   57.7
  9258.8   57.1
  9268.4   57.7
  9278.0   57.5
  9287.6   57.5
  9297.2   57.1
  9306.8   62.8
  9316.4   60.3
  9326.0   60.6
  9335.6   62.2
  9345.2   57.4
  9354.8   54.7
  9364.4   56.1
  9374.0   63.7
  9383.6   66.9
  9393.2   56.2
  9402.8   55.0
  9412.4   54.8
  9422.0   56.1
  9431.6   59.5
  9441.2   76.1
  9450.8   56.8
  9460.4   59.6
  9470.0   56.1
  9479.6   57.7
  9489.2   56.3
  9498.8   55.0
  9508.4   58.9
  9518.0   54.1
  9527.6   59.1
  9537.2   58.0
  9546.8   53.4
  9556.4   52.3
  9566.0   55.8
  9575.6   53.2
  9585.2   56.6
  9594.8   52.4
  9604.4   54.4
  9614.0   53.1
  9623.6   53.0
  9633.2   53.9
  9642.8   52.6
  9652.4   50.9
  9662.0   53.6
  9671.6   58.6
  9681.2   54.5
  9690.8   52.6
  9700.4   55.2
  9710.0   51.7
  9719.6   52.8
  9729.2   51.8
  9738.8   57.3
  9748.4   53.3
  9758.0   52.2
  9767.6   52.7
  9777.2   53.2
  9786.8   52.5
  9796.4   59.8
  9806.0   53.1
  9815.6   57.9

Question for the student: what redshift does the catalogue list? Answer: 0.000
